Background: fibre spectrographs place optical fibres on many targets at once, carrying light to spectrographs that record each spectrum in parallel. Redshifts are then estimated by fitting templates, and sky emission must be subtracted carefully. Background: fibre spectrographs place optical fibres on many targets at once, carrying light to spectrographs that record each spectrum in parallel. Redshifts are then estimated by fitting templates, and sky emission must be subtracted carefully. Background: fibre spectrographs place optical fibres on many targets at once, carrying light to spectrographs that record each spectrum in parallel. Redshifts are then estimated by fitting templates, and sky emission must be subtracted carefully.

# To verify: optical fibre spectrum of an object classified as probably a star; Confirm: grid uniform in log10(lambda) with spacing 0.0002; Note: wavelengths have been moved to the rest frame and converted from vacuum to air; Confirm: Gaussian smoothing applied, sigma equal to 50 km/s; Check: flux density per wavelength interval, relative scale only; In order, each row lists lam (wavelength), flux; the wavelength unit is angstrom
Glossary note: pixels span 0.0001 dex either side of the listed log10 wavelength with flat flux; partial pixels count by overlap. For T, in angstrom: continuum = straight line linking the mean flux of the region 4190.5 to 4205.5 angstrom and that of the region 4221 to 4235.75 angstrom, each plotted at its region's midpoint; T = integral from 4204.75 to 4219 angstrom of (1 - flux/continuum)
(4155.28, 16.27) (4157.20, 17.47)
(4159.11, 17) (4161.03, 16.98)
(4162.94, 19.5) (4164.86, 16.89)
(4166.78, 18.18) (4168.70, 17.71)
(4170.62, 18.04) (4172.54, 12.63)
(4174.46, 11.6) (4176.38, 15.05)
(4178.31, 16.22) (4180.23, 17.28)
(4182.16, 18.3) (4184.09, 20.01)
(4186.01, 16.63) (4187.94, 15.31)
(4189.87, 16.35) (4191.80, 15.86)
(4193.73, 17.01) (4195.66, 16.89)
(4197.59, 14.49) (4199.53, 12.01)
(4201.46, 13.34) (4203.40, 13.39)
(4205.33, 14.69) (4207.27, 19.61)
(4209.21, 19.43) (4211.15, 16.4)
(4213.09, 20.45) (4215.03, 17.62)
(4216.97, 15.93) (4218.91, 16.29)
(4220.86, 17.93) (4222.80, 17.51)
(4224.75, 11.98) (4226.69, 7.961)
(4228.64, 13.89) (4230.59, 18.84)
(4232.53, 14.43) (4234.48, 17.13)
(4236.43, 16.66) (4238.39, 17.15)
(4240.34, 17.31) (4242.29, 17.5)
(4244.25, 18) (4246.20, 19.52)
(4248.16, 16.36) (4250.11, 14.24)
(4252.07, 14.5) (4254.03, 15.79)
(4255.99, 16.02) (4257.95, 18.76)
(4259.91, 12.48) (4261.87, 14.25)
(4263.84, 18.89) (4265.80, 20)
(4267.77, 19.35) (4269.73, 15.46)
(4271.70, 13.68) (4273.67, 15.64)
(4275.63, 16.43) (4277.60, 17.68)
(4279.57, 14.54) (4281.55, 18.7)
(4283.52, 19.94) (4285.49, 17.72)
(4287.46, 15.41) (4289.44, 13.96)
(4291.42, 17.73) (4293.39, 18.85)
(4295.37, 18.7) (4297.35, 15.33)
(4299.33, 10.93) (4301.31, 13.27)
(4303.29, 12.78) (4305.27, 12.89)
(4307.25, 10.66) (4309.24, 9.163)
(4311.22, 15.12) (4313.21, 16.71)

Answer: -2.8 angstrom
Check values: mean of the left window 14.8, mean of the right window 14.8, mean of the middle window 17.7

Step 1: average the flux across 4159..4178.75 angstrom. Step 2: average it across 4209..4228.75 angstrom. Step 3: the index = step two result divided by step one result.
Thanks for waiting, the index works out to 1.0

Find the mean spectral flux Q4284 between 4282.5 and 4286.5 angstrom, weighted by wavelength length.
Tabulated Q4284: 18.8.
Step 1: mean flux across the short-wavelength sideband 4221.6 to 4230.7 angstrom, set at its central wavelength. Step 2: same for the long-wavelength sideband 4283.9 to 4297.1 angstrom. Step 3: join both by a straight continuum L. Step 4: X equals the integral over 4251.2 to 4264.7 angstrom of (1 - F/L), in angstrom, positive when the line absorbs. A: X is -0.4 angstrom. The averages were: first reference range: 13.7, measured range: 15.8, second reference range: 17.1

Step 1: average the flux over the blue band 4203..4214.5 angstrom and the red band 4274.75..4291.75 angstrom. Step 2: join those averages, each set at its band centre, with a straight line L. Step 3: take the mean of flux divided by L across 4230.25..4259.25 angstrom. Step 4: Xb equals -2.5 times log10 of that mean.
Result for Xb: 0.031 mag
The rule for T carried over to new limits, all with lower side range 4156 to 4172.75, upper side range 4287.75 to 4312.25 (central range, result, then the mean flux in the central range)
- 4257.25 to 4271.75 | -1.7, 16.8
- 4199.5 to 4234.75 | 0.7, 15.8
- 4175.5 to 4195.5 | 0.0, 16.8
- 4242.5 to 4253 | -0.8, 16.6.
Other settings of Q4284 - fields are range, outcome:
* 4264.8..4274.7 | 16.8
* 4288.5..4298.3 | 16.9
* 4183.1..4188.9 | 17.3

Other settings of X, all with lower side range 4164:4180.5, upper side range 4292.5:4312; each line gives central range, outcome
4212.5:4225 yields -1.5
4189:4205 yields 0.6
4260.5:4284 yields -4.4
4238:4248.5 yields -2.2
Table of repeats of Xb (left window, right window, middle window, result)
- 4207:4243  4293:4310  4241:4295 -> -0.14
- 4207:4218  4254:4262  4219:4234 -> 0.17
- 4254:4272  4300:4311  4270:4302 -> -0.15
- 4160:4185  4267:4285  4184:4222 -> 0.03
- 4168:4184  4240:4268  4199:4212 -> 0.05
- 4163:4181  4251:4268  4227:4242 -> 0.02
